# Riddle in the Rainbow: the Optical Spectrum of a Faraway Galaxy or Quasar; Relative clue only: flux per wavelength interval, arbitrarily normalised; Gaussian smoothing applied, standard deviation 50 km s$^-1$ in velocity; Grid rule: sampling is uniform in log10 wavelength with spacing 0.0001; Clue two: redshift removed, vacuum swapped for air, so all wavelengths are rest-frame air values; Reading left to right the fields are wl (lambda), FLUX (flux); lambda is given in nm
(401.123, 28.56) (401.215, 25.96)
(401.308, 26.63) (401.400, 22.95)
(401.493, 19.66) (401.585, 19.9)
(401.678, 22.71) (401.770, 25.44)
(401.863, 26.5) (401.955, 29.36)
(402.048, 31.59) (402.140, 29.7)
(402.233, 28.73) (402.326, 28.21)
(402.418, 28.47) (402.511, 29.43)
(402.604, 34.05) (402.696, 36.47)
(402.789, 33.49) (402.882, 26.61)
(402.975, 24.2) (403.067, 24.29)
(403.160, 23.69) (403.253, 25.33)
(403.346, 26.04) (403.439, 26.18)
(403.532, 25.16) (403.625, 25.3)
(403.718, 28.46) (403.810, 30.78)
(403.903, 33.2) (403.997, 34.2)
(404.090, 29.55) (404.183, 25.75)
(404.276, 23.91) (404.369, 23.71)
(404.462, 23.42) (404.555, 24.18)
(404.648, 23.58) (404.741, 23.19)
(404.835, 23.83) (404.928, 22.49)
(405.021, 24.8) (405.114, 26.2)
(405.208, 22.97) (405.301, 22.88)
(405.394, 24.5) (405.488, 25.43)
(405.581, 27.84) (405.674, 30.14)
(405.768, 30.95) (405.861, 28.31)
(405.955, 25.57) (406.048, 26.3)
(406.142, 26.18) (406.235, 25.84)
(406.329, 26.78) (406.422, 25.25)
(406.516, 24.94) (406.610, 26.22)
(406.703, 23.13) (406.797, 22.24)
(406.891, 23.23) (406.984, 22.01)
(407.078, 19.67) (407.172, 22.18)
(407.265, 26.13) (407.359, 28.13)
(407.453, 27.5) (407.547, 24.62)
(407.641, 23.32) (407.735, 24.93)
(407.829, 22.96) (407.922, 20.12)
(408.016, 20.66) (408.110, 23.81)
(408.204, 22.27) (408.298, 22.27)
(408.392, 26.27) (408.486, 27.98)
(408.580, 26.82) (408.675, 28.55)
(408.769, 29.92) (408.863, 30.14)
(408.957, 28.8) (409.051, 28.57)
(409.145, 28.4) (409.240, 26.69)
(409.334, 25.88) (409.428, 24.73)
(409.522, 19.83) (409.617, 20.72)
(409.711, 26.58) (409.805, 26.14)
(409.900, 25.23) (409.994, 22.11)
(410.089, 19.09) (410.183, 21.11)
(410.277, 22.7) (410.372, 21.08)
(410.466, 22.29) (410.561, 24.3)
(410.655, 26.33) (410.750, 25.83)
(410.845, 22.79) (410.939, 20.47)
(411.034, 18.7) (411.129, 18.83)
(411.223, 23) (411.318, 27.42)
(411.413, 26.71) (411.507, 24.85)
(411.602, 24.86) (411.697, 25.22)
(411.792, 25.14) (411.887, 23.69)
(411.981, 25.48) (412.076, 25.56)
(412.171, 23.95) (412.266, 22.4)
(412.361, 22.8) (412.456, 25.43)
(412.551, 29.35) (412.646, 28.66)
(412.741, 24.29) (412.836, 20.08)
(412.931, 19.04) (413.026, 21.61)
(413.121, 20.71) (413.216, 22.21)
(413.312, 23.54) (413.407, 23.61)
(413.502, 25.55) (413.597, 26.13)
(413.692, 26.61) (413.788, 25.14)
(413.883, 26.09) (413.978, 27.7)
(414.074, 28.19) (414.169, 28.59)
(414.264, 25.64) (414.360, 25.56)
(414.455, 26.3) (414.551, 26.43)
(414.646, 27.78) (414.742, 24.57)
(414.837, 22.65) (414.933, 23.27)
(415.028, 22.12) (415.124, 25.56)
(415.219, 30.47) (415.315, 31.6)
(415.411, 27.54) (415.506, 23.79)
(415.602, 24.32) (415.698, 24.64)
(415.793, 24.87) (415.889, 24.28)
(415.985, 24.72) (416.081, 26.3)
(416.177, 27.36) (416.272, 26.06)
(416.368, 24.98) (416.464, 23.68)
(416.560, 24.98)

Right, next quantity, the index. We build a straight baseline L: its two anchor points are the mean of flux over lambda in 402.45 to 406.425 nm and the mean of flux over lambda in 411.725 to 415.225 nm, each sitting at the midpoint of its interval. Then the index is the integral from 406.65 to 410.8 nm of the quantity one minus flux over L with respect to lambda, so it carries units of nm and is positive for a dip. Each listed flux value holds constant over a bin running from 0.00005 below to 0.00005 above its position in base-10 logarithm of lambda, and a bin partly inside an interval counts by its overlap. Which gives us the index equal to 0.23 nm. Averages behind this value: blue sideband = 26.8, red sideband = 24.9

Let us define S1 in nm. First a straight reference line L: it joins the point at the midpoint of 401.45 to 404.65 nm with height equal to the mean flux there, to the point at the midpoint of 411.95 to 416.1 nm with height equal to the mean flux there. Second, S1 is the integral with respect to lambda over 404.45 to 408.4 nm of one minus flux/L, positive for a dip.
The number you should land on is 0.298 nm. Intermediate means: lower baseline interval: 27.2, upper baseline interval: 25.1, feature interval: 24.6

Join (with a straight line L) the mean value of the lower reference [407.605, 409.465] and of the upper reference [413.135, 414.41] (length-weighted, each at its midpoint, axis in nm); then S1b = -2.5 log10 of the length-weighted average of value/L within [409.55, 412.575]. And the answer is 0.09 mag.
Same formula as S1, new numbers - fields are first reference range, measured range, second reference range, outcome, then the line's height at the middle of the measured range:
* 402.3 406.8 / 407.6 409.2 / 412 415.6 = 0.02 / 26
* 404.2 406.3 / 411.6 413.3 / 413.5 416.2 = 0.13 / 25.8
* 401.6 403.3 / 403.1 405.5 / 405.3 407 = 0.11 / 26.9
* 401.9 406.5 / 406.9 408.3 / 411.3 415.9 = 0.16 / 26.4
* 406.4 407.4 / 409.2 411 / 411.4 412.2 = 0.10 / 24.6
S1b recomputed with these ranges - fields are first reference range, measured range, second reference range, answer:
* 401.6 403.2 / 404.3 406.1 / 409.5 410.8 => 0.05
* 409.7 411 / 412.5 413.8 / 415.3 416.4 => 0.02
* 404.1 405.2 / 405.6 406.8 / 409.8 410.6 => -0.12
